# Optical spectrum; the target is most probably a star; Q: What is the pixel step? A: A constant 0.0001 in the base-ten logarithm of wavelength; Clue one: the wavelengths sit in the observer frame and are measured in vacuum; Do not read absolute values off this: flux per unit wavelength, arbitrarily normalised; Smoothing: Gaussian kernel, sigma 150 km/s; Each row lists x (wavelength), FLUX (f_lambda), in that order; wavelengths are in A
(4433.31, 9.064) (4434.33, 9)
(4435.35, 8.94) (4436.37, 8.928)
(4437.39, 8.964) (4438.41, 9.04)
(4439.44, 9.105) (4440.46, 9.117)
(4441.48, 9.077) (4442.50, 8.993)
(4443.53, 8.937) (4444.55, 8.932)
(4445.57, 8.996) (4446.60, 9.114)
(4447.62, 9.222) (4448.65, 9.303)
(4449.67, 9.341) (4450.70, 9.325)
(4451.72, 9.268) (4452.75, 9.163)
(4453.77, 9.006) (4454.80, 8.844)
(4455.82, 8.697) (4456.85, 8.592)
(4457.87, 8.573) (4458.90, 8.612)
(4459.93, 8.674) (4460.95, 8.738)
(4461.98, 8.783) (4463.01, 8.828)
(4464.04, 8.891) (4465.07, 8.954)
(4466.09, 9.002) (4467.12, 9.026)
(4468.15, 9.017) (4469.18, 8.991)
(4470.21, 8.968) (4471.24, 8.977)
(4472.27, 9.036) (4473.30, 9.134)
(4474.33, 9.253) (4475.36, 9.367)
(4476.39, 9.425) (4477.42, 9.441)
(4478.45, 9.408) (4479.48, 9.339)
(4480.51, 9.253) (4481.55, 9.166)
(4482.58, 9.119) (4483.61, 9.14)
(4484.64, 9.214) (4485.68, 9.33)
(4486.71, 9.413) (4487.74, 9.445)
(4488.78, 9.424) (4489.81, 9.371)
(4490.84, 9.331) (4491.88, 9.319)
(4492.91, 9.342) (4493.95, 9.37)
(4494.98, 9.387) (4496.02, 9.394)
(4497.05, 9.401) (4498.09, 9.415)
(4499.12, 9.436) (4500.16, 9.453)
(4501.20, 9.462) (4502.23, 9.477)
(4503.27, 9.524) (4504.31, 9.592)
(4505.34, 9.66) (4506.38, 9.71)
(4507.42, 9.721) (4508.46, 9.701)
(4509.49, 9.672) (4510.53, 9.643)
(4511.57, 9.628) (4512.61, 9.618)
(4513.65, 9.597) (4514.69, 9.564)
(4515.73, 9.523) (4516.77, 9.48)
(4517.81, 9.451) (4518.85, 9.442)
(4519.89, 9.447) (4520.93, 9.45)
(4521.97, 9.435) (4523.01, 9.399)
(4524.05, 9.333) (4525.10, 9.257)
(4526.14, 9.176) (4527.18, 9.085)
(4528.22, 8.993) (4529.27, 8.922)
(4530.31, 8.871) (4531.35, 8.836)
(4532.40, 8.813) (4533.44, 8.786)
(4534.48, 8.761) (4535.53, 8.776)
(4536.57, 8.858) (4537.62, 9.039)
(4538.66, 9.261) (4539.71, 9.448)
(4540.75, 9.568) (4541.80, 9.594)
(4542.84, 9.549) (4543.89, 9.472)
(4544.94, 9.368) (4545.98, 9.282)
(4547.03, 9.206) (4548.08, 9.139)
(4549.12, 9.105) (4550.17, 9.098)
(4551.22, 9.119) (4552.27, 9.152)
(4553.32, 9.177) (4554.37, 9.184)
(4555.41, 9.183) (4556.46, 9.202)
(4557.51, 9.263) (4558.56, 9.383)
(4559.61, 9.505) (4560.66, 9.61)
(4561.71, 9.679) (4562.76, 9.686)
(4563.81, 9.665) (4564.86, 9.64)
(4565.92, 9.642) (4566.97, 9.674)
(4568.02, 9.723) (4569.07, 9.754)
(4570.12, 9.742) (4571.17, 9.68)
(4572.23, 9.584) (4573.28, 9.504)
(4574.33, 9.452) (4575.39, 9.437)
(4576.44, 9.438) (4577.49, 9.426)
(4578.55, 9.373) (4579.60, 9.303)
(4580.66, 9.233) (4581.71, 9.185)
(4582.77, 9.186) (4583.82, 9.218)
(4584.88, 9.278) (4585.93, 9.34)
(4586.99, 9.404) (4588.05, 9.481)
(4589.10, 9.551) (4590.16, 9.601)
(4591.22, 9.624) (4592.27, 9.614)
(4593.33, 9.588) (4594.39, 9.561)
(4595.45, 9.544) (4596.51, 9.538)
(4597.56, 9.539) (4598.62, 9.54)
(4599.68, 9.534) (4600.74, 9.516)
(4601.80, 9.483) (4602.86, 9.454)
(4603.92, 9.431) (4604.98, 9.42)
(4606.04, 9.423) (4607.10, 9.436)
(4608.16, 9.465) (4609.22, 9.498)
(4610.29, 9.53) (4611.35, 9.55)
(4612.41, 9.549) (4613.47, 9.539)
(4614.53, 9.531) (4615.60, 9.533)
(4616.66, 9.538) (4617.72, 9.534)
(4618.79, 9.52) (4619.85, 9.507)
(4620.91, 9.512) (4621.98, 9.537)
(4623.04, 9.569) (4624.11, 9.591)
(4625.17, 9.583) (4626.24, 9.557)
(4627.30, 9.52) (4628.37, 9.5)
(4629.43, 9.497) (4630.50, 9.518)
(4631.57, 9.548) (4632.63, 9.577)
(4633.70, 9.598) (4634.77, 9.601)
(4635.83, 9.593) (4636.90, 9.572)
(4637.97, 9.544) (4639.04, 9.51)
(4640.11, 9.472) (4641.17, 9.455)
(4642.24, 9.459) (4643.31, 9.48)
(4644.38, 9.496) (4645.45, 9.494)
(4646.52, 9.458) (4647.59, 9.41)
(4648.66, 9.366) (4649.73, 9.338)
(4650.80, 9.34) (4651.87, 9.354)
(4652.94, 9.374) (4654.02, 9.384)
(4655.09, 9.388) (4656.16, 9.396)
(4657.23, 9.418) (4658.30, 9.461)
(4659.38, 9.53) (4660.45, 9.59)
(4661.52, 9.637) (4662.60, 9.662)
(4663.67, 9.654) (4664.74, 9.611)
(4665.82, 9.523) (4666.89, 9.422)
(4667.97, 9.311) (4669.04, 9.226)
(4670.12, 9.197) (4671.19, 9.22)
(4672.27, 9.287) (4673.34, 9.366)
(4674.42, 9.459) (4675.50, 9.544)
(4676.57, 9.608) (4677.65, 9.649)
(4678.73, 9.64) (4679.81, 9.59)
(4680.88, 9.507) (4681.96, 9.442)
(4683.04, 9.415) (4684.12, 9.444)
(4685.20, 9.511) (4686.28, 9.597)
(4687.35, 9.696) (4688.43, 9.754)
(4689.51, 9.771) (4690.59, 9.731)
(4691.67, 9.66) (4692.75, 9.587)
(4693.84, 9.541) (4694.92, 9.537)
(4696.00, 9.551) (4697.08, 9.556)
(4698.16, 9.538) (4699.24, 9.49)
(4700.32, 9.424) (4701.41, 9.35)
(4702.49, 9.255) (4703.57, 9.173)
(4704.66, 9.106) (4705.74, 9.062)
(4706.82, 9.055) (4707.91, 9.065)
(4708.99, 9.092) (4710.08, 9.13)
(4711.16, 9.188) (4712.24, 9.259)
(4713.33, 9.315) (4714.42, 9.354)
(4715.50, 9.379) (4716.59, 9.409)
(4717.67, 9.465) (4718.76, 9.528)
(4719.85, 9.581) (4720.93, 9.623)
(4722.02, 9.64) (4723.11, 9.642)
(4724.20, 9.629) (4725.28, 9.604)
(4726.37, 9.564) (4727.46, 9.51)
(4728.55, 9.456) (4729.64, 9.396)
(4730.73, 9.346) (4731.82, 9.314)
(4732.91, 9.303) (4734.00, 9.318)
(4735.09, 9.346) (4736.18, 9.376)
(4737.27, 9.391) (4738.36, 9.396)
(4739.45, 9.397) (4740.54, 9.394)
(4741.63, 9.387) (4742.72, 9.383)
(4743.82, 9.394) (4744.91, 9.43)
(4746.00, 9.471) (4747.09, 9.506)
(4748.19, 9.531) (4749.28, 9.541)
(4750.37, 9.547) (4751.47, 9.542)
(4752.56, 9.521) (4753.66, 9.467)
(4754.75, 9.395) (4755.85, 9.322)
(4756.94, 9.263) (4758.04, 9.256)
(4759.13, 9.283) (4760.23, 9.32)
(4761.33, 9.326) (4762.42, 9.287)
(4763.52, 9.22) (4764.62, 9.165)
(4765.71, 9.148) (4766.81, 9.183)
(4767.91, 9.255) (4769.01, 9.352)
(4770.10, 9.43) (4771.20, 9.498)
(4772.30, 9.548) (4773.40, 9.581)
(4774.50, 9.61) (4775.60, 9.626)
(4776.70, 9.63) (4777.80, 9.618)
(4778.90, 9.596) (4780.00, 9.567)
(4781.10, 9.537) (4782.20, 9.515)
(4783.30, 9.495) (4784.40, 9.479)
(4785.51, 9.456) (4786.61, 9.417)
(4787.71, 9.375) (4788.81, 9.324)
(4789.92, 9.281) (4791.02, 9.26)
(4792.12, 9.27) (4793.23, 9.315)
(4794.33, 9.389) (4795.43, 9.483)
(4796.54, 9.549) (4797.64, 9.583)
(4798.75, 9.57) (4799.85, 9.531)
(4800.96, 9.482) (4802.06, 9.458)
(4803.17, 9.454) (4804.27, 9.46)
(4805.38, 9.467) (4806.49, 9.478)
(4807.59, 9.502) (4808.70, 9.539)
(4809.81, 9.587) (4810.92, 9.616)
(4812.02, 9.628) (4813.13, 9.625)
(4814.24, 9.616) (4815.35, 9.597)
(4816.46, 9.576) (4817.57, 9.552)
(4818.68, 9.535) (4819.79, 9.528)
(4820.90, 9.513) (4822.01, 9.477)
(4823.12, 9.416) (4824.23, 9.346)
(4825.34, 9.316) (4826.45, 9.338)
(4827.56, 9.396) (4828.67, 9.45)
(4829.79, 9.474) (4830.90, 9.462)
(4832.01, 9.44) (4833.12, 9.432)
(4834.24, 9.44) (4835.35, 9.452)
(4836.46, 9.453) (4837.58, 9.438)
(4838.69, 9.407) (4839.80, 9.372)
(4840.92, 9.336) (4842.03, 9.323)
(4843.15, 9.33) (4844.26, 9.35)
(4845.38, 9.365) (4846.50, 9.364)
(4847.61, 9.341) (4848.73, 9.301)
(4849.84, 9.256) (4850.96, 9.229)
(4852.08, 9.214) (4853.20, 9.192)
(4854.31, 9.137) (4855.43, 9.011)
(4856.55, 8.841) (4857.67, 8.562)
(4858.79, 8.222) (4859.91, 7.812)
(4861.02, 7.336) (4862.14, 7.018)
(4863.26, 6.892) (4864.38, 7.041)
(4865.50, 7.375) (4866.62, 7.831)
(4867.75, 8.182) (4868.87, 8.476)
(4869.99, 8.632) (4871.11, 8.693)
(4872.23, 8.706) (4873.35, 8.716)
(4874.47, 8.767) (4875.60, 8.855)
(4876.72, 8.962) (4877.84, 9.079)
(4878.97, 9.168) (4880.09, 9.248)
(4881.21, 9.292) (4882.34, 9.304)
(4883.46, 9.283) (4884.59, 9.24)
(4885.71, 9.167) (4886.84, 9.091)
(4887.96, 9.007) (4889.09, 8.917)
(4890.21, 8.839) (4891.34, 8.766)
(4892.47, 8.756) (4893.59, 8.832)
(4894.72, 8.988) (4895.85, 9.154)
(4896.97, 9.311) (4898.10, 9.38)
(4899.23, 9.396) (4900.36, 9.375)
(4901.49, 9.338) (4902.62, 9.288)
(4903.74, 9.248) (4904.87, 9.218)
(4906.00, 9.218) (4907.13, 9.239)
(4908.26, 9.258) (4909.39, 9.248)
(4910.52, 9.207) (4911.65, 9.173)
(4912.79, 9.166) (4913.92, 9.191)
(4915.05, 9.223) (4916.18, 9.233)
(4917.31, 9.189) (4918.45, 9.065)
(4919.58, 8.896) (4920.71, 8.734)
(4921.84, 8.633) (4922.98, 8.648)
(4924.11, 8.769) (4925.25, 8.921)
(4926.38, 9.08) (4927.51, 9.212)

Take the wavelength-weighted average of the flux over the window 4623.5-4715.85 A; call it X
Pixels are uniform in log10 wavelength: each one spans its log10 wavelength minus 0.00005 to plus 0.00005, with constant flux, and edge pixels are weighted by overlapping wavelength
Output 9.45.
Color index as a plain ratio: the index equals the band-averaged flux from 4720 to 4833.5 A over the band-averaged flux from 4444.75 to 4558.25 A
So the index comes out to 1.0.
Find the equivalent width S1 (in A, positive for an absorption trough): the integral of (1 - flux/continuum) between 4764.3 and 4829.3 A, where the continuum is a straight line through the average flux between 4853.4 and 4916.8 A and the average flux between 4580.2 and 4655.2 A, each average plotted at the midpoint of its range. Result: -3.07 A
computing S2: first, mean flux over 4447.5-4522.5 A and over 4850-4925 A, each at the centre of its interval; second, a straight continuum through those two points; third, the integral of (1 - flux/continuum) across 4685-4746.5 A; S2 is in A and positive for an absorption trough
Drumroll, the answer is -2.74 A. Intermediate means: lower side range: 9.27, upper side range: 8.84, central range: 9.43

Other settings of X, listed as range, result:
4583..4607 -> 9.48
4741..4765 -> 9.39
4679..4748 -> 9.43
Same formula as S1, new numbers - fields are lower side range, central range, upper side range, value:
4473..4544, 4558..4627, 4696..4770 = -1.2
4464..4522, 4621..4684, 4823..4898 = -2.1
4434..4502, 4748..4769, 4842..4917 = -0.9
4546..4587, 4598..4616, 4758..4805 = -0.2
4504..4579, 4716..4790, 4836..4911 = -2.9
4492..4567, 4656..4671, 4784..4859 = -0.2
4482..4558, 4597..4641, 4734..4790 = -0.8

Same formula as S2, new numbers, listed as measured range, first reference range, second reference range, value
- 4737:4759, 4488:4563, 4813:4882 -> -0.8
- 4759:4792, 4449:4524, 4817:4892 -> -1.4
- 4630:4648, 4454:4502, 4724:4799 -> -0.4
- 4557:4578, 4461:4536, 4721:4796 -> -0.6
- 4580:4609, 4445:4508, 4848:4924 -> -1.1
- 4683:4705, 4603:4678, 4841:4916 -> -0.4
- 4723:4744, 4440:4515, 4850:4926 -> -1.0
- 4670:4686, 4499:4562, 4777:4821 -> -0.1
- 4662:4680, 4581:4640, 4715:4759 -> 0.0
